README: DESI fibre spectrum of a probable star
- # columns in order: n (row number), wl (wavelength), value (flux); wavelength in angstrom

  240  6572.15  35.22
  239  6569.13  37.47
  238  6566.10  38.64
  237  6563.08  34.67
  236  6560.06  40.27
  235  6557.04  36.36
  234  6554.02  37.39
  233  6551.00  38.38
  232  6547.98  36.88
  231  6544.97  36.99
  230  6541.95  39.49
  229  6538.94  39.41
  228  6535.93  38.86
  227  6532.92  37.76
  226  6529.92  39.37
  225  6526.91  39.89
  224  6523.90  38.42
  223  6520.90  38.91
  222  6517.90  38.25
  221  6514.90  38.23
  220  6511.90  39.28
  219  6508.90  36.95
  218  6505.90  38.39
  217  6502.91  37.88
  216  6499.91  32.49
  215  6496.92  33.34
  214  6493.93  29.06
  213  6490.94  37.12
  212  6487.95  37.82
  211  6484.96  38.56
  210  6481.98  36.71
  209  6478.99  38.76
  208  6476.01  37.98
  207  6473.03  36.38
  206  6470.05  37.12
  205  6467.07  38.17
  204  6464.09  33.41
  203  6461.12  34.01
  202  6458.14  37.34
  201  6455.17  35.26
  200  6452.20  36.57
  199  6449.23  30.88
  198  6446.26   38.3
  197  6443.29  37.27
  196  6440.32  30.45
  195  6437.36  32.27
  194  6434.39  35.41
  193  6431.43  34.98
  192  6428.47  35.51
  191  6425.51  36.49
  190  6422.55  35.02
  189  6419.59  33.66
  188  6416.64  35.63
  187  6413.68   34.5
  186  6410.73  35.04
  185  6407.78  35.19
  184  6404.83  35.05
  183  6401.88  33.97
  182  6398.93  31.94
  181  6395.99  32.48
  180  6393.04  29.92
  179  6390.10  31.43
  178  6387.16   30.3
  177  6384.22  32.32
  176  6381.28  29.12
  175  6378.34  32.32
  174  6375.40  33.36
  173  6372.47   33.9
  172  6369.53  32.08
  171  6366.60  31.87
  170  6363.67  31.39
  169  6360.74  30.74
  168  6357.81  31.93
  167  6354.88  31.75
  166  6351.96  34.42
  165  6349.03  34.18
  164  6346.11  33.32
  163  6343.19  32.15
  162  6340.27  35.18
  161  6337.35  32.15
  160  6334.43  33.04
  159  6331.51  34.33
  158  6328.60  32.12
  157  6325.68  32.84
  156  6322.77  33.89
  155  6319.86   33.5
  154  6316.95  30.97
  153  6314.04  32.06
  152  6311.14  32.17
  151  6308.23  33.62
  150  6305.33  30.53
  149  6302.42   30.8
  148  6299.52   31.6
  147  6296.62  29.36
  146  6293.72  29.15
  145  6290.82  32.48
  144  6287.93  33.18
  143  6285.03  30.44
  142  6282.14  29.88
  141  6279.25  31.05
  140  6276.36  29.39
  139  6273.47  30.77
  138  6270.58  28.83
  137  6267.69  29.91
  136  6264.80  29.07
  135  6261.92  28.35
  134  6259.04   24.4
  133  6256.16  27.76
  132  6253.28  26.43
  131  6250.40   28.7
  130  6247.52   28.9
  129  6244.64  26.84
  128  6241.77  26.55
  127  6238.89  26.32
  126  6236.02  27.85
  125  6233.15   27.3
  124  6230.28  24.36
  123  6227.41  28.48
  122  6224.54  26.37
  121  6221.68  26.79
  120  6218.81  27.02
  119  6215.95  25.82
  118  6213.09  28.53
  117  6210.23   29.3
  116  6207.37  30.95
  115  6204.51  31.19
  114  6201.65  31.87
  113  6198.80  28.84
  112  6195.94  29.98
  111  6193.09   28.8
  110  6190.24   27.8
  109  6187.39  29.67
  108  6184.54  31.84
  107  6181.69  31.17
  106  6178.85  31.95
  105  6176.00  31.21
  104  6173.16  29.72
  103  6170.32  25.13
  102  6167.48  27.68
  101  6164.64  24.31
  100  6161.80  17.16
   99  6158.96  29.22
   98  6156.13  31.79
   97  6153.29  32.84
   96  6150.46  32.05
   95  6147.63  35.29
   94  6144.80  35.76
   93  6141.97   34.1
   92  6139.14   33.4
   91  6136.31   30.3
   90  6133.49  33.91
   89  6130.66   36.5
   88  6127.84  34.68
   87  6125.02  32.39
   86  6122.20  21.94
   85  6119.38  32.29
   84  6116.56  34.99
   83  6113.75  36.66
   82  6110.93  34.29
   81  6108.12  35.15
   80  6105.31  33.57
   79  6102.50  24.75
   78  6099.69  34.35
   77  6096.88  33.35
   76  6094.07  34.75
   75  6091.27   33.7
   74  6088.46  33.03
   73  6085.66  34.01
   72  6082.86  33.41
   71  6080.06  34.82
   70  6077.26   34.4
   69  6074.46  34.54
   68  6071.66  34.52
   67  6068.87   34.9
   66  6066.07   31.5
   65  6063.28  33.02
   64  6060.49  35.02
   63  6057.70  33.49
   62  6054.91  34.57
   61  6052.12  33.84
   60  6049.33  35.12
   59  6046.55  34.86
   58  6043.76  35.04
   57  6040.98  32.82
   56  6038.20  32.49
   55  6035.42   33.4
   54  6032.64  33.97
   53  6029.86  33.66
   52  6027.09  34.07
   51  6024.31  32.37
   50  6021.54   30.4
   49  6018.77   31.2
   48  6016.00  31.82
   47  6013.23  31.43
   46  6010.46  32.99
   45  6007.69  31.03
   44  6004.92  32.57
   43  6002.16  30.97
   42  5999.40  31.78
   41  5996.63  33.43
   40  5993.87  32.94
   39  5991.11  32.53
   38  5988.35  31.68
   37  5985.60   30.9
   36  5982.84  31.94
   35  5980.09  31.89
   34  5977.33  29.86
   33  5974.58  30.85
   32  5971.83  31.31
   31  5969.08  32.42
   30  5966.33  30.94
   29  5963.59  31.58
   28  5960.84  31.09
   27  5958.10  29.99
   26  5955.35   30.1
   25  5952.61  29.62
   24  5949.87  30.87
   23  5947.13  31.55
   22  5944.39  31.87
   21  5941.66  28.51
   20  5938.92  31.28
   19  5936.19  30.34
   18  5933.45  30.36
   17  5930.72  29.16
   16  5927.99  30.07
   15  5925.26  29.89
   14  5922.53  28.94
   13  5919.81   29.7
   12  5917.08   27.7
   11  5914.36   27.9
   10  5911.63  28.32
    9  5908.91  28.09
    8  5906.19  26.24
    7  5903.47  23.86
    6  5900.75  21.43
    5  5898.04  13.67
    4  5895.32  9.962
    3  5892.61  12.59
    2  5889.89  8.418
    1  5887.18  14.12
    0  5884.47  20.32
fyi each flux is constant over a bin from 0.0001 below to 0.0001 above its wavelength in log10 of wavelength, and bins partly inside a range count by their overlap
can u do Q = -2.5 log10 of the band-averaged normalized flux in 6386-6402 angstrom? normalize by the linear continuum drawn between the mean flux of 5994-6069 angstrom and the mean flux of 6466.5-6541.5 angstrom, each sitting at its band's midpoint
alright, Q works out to 0.16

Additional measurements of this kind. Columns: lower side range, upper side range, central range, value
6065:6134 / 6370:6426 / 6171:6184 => 0.085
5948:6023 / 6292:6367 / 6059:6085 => -0.079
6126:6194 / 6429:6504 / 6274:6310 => 0.061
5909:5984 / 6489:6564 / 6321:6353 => 0.053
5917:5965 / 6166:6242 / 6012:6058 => -0.123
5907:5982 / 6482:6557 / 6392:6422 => 0.068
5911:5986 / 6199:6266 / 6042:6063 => -0.172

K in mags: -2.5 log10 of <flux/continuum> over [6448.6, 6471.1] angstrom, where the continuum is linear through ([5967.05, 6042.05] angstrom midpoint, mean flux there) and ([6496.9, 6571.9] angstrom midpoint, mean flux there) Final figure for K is 0.05 mag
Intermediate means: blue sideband 32.1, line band 35.5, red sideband 37.8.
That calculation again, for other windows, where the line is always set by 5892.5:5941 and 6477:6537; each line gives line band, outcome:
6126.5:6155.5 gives -0.12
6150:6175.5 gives 0.11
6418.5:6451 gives 0.04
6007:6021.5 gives -0.14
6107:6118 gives -0.19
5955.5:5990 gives -0.16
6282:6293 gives 0.05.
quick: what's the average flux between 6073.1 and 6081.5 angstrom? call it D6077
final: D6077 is 34.6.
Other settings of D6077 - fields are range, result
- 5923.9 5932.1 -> 29.7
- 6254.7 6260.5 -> 26.1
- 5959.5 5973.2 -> 31.5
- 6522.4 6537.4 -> 38.9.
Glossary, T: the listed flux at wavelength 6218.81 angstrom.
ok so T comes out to 27.02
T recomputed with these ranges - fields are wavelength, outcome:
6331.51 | 34.33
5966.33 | 30.94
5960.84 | 31.09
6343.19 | 32.15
